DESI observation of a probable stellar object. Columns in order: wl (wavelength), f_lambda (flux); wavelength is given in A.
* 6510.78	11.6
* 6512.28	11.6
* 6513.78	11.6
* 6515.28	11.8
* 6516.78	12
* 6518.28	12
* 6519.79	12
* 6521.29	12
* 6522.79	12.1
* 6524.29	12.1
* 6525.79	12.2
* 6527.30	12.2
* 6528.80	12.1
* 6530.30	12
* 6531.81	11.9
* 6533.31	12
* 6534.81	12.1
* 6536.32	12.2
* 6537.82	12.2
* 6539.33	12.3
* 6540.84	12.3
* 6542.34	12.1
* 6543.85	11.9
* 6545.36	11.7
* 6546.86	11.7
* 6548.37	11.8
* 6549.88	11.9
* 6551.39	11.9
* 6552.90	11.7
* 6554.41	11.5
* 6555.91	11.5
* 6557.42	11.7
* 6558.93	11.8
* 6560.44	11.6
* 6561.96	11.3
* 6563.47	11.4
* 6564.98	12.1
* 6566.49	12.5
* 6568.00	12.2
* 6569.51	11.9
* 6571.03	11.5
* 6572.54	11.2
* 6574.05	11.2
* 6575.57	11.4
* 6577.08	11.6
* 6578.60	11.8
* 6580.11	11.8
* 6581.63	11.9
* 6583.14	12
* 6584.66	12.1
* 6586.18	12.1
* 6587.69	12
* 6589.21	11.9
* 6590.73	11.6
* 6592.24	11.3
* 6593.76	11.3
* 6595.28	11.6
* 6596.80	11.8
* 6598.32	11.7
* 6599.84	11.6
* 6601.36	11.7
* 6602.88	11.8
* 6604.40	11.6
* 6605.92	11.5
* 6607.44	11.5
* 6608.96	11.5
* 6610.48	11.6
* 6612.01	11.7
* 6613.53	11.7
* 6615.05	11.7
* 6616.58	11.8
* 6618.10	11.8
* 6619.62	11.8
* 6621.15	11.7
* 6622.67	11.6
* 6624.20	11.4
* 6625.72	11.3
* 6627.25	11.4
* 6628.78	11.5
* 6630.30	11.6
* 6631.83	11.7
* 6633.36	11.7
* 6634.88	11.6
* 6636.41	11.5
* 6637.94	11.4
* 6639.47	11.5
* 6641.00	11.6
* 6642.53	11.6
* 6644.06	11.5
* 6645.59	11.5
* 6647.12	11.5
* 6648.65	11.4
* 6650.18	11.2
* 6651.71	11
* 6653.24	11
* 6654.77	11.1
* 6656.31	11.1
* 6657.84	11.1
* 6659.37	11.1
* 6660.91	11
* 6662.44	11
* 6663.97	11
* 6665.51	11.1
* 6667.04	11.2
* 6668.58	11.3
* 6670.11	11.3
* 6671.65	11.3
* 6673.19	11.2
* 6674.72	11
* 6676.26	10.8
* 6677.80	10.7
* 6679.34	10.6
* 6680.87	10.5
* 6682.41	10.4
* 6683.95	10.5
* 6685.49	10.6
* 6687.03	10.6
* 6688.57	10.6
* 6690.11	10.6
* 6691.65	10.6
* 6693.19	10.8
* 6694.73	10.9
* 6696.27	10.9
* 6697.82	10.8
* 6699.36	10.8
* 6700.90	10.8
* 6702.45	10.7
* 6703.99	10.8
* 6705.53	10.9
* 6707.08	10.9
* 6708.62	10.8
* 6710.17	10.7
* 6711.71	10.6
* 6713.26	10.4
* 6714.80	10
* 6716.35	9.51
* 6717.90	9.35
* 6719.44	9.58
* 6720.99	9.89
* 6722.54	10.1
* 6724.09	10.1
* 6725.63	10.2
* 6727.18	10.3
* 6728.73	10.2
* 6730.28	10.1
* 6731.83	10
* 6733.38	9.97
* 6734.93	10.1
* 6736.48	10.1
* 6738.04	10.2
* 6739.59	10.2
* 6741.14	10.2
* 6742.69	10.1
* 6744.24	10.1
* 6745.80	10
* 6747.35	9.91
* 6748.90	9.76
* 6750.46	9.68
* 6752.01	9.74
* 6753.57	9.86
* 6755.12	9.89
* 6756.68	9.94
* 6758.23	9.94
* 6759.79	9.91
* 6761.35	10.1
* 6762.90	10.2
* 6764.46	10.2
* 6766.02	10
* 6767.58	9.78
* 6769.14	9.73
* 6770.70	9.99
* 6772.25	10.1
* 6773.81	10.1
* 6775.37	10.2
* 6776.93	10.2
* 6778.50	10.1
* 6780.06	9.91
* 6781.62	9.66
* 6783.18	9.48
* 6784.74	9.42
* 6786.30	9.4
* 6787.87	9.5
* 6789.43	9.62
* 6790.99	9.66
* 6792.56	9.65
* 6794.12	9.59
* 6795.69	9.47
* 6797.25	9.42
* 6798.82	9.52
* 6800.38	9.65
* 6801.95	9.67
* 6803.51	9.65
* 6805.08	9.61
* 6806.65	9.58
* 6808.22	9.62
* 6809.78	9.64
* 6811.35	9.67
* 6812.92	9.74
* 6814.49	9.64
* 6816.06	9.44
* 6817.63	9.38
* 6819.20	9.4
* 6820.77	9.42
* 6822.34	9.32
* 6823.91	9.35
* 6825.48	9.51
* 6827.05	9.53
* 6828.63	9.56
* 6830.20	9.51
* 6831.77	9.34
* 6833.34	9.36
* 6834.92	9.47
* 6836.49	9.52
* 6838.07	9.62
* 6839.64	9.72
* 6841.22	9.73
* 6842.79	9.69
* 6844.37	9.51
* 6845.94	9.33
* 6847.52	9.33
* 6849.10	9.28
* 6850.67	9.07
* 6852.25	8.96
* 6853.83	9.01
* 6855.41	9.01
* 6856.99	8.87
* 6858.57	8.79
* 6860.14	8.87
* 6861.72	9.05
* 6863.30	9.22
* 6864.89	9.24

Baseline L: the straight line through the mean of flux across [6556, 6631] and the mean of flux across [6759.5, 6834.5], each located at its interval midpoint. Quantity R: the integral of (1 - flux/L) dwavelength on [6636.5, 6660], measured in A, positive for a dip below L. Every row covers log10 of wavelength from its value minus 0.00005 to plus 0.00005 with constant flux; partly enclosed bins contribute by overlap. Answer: -0.4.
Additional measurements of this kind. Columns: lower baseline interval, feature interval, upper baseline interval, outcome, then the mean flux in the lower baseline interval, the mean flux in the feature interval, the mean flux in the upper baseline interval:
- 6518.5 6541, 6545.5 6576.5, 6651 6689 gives 0.4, 12.1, 11.7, 10.9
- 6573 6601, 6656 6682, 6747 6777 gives -0.3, 11.7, 11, 9.96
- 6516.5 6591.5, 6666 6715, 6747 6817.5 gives -0.8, 11.9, 10.8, 9.76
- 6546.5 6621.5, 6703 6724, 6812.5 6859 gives 0.5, 11.7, 10.3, 9.38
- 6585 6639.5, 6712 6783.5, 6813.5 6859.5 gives 1.9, 11.6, 9.99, 9.37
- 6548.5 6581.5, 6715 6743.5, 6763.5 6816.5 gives 0.7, 11.7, 10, 9.73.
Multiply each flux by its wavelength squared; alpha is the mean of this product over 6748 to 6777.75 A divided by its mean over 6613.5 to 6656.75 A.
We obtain 0.9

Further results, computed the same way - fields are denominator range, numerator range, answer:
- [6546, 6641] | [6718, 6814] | 0.89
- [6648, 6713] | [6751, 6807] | 0.93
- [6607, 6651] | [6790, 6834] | 0.87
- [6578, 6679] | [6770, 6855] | 0.88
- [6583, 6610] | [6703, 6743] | 0.91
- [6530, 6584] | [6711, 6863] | 0.88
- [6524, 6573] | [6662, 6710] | 0.95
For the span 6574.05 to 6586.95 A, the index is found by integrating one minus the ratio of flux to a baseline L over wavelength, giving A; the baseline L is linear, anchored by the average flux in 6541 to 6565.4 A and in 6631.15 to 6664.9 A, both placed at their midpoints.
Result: -0.2 A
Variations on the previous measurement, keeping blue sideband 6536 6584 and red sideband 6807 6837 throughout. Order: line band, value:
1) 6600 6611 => -0.2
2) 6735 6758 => 0.4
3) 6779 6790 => 0.3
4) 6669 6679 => -0.2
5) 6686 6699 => -0.1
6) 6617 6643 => -0.9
